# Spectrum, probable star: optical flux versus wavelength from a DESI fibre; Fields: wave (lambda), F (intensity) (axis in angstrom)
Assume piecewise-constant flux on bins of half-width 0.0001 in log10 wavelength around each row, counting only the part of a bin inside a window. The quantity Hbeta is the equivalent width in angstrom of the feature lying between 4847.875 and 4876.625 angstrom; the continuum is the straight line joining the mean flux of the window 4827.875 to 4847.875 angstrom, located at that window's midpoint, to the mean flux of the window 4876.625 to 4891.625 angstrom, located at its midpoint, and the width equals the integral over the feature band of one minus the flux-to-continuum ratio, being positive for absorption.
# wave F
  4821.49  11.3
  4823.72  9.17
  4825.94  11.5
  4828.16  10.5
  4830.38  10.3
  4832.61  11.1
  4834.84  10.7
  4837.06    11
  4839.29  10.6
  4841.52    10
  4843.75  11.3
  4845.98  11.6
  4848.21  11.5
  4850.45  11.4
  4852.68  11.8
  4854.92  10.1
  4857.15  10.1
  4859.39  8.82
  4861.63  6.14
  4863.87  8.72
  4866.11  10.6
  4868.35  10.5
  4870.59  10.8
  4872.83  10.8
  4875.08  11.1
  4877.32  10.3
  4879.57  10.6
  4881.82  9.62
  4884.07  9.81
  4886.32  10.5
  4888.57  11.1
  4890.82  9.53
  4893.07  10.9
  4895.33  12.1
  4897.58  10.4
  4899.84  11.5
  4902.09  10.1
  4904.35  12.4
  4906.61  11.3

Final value 1.0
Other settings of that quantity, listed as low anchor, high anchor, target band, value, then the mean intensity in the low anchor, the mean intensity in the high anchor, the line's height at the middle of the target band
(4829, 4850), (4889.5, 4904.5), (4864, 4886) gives 1.06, 10.9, 10.9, 10.9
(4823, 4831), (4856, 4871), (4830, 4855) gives -2.63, 10.4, 9.32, 9.97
